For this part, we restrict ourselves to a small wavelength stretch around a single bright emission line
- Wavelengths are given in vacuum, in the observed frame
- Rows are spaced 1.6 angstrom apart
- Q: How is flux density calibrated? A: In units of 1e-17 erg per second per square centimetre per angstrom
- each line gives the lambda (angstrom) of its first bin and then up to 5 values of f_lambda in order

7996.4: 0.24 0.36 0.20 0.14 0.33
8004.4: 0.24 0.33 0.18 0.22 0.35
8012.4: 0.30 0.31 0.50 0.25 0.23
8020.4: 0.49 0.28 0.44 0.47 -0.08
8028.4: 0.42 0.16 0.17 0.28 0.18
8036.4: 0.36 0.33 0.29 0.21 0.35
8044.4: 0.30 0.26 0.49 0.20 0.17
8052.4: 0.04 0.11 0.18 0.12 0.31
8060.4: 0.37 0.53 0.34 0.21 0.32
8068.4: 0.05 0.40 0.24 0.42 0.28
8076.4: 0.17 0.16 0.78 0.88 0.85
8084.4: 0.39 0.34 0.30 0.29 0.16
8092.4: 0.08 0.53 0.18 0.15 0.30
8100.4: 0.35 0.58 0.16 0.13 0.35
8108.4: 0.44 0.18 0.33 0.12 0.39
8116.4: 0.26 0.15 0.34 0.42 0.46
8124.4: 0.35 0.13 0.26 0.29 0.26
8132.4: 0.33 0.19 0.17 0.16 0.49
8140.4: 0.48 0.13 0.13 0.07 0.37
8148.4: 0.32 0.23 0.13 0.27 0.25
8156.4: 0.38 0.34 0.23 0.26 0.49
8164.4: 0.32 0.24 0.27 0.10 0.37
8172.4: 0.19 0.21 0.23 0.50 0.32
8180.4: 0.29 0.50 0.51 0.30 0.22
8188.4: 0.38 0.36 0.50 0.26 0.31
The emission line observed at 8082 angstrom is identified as H-gamma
